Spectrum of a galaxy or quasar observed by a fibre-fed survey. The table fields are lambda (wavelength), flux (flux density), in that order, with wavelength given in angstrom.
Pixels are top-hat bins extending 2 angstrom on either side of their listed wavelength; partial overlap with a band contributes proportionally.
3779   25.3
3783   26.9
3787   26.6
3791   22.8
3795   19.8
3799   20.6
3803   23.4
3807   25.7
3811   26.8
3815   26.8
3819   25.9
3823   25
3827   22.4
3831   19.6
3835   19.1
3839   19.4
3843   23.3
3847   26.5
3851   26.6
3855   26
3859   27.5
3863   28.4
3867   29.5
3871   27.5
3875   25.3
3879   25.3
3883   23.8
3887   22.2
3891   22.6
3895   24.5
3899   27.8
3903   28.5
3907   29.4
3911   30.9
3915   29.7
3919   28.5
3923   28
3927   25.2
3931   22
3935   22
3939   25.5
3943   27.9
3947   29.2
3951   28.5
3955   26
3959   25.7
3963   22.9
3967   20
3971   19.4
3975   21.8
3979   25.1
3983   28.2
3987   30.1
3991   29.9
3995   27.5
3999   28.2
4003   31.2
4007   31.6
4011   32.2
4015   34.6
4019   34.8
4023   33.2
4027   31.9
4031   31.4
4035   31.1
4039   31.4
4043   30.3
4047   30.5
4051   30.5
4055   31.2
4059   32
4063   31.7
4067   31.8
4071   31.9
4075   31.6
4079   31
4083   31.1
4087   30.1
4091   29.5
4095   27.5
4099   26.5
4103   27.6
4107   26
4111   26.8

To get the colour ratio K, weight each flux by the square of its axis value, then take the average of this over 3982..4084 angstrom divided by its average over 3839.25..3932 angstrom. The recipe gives 1.3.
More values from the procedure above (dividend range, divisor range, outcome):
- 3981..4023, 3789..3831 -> 1.44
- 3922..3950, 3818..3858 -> 1.15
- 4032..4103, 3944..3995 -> 1.25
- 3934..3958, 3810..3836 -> 1.20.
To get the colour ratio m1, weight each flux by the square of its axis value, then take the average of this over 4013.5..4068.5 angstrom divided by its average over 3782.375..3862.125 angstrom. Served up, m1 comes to 1.5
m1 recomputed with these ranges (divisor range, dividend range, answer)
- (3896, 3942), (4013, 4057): 1.25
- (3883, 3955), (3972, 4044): 1.19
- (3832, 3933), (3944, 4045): 1.17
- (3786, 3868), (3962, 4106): 1.35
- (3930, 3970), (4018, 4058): 1.32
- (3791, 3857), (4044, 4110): 1.45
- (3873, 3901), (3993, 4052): 1.37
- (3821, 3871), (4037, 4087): 1.42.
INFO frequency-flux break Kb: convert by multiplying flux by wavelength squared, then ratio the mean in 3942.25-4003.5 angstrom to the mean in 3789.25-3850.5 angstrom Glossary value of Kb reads 1.2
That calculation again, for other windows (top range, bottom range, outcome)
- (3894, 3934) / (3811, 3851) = 1.22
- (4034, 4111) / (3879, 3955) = 1.23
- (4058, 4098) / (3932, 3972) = 1.32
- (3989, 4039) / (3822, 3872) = 1.39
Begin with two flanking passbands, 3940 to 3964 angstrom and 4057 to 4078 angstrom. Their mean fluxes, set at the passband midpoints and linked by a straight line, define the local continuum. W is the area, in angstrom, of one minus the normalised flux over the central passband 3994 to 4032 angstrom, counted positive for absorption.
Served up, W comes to -3.0 angstrom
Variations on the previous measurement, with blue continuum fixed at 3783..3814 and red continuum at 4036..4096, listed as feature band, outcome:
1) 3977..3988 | 0.4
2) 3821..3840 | 2.8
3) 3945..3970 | 2.6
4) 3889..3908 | 0.1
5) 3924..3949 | 1.9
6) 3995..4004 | 0.0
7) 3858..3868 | -1.1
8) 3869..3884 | 0.2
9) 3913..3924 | -0.7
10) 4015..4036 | -2.1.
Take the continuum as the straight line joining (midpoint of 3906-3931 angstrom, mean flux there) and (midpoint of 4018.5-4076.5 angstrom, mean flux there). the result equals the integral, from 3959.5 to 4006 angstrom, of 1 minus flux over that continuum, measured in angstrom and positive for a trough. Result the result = 6.08 angstrom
